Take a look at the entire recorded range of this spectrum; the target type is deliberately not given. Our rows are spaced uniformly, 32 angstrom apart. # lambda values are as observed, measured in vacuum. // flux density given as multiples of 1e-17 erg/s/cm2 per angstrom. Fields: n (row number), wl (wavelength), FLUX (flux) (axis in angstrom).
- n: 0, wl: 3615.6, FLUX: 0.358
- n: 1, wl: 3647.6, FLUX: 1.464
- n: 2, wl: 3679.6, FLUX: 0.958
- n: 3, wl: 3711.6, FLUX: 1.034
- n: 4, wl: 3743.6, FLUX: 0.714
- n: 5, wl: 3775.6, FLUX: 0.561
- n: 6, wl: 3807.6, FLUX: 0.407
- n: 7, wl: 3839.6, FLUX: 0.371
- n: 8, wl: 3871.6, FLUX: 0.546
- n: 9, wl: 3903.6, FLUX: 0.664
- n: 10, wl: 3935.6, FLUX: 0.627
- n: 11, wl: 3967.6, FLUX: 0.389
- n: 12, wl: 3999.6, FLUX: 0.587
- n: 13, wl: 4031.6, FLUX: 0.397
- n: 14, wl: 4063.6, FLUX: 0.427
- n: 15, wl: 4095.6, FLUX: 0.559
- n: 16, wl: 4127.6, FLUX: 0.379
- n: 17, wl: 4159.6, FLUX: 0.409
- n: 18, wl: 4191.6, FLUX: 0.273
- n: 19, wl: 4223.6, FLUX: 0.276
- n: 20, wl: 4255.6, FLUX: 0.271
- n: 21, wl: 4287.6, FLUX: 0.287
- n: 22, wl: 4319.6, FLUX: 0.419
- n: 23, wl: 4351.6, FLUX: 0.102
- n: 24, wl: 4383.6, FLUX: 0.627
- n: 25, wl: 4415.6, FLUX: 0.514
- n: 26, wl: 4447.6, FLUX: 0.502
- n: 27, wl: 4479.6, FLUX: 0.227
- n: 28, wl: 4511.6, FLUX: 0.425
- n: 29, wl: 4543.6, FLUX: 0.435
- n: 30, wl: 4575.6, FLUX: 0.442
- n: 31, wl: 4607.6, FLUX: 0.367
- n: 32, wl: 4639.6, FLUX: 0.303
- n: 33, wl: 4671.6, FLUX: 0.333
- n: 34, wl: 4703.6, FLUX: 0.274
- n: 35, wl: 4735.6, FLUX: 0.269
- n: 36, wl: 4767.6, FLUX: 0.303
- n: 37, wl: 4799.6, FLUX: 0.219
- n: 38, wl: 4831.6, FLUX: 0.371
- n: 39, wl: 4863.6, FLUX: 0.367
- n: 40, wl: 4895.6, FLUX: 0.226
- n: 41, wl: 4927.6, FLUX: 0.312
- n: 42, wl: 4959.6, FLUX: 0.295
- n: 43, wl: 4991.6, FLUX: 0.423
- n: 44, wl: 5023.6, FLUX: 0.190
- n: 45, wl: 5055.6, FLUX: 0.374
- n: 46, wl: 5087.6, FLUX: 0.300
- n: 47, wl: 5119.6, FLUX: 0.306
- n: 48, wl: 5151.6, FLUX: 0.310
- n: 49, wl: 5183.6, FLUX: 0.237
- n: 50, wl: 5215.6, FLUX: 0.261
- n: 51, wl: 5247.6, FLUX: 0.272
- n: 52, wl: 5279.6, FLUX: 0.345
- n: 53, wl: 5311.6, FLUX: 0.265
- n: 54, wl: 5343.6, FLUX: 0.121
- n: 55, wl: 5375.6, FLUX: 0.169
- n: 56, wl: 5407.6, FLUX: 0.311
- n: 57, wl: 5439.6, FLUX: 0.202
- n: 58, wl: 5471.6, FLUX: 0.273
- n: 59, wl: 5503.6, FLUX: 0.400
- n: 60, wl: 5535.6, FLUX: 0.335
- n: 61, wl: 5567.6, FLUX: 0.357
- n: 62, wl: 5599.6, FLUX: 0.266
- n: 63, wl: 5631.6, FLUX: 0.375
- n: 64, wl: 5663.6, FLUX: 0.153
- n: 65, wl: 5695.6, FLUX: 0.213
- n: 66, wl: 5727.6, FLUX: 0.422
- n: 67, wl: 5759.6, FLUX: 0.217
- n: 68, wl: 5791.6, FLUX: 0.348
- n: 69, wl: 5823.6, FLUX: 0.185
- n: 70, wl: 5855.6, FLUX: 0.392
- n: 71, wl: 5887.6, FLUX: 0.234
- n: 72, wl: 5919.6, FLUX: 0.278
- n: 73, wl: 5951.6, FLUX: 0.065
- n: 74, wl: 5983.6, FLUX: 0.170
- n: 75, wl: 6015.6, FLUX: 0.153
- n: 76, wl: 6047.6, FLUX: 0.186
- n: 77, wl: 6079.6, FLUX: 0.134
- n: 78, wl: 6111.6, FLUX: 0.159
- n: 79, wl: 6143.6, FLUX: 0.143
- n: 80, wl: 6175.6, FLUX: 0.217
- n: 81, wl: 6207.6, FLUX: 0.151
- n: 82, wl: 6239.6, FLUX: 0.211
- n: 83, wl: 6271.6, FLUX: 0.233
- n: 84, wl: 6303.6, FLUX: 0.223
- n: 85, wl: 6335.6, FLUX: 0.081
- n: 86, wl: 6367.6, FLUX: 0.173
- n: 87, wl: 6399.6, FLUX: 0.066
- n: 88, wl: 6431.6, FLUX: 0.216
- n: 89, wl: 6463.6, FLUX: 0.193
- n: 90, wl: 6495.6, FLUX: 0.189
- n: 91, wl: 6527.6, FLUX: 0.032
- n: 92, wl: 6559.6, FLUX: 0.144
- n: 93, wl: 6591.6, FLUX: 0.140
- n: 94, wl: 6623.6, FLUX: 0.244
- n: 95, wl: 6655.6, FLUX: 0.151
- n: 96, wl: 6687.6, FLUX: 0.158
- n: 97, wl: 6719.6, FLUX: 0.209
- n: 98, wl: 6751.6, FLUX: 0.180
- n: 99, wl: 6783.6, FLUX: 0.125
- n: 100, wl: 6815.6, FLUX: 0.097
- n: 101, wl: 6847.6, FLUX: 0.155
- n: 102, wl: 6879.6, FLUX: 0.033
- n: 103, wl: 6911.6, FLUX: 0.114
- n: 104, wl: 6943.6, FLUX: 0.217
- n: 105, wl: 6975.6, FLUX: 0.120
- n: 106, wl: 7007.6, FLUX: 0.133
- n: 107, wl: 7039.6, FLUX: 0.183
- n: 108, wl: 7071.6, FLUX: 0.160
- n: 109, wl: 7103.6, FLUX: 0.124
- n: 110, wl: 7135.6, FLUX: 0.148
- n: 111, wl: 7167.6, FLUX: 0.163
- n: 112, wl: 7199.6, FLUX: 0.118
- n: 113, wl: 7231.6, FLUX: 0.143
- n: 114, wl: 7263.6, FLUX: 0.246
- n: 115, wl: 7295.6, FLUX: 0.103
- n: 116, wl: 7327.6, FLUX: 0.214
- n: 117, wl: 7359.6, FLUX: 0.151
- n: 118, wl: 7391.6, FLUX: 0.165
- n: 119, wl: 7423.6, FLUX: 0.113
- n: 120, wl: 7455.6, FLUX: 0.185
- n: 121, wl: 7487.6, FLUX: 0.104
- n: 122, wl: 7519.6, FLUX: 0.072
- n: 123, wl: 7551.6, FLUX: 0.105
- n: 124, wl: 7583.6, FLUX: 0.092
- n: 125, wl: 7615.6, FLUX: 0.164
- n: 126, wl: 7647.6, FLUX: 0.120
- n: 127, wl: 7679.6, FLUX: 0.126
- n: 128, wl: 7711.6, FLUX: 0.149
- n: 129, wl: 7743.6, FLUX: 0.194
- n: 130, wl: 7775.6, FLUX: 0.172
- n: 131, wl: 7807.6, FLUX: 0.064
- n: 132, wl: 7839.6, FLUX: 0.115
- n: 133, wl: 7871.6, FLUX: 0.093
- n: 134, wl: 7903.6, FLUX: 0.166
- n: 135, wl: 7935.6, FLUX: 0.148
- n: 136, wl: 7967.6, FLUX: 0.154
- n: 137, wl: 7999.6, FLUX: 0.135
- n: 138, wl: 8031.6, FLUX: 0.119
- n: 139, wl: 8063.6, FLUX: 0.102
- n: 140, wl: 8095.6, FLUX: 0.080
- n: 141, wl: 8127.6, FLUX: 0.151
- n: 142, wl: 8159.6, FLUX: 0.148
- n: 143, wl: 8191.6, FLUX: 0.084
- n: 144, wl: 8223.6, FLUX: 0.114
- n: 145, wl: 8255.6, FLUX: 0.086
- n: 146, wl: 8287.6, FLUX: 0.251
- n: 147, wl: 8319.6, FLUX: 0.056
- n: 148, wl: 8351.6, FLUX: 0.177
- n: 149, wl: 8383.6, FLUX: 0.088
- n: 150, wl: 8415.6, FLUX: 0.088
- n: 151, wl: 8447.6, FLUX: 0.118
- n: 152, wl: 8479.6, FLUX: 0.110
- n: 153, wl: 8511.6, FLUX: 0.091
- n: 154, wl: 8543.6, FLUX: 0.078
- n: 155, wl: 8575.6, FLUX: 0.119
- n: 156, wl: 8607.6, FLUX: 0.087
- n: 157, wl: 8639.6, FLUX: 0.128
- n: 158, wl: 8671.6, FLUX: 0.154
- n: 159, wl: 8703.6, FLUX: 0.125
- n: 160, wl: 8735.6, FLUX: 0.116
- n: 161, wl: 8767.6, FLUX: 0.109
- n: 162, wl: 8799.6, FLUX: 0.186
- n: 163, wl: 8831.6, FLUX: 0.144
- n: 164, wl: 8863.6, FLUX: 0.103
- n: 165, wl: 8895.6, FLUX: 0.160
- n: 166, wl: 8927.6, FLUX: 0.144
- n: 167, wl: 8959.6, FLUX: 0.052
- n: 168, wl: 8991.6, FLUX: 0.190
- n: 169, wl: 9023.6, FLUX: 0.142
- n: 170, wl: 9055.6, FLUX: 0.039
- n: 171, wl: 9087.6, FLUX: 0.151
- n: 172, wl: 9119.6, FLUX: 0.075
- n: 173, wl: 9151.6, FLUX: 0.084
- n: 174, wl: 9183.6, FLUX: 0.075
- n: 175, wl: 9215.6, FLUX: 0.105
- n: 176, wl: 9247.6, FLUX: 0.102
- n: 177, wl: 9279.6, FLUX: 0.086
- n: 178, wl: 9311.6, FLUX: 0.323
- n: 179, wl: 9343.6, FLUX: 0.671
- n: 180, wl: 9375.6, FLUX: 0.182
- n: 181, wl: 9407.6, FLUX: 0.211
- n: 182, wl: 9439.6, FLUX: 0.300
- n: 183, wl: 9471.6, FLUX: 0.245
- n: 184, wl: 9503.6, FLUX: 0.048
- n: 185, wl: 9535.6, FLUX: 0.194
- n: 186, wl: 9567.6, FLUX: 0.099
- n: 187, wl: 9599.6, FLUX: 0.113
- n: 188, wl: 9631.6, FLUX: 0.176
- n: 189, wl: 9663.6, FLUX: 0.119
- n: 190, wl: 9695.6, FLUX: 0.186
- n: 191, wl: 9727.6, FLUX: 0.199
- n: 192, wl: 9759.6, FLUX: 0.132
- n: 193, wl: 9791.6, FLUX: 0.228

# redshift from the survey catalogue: 1.506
